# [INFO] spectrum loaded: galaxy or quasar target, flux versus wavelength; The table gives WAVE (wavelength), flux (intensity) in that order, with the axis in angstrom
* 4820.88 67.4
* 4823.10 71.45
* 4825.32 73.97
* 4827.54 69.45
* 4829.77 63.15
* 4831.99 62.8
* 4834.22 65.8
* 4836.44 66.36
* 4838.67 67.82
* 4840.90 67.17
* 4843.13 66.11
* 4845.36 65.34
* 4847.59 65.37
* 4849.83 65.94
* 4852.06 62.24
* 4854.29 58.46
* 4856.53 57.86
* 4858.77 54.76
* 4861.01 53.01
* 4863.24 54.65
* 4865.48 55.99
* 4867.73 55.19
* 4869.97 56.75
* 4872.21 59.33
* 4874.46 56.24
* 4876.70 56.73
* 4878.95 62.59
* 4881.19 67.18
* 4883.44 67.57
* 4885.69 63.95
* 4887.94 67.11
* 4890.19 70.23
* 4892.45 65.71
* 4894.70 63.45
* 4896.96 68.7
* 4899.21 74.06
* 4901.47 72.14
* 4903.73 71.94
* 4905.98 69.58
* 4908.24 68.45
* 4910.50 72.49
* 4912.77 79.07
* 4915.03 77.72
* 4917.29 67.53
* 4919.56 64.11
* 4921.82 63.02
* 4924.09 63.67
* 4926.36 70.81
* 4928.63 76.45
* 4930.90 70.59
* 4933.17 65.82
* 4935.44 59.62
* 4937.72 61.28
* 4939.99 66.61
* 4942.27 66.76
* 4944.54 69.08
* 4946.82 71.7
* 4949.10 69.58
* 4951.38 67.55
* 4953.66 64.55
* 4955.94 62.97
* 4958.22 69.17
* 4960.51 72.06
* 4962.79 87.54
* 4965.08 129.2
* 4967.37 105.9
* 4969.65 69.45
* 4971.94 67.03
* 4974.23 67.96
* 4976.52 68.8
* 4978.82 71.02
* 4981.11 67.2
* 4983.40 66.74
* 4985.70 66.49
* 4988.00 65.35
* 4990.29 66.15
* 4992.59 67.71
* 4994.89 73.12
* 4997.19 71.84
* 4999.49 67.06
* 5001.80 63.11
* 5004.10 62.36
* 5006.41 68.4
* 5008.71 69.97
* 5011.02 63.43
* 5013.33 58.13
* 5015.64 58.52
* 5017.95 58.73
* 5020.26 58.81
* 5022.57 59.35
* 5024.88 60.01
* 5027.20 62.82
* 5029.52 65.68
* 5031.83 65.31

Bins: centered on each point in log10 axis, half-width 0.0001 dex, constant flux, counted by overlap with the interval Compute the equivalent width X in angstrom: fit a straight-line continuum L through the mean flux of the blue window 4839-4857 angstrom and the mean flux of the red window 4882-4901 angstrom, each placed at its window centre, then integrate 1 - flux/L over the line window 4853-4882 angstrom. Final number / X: 3.6 angstrom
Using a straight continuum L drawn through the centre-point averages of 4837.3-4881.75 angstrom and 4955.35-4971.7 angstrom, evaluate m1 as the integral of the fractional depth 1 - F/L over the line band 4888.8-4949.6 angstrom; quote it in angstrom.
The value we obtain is 4.4 angstrom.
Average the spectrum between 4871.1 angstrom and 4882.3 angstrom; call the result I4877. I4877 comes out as 60.4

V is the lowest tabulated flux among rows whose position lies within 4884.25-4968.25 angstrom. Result 59.62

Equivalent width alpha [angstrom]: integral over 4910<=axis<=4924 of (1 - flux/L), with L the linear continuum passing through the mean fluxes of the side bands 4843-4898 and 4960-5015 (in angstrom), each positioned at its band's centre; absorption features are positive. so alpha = -0.9 angstrom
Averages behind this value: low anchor 61.5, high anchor 72.2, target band 70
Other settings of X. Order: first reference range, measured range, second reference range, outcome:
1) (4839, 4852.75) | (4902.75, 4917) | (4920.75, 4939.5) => -1.44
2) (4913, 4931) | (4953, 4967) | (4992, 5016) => -3.09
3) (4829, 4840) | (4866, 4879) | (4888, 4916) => 2.12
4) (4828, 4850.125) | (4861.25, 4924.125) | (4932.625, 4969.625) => 4.04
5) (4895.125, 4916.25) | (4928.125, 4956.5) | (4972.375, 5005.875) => 1.31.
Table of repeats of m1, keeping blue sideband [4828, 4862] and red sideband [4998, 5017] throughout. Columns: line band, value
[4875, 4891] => -0.4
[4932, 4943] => -0.1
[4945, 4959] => -0.9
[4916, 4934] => -1.3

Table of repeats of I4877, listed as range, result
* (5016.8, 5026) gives 59.3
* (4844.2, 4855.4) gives 63.5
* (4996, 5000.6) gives 69.5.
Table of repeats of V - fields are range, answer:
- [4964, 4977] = 67.03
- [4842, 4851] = 65.34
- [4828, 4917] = 53.01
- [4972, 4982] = 67.2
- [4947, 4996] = 62.97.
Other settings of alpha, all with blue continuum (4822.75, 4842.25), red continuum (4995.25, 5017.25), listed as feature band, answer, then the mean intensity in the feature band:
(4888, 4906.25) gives -0.8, 69.3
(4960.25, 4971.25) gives -4.7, 93.5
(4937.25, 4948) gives -0.3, 67.5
